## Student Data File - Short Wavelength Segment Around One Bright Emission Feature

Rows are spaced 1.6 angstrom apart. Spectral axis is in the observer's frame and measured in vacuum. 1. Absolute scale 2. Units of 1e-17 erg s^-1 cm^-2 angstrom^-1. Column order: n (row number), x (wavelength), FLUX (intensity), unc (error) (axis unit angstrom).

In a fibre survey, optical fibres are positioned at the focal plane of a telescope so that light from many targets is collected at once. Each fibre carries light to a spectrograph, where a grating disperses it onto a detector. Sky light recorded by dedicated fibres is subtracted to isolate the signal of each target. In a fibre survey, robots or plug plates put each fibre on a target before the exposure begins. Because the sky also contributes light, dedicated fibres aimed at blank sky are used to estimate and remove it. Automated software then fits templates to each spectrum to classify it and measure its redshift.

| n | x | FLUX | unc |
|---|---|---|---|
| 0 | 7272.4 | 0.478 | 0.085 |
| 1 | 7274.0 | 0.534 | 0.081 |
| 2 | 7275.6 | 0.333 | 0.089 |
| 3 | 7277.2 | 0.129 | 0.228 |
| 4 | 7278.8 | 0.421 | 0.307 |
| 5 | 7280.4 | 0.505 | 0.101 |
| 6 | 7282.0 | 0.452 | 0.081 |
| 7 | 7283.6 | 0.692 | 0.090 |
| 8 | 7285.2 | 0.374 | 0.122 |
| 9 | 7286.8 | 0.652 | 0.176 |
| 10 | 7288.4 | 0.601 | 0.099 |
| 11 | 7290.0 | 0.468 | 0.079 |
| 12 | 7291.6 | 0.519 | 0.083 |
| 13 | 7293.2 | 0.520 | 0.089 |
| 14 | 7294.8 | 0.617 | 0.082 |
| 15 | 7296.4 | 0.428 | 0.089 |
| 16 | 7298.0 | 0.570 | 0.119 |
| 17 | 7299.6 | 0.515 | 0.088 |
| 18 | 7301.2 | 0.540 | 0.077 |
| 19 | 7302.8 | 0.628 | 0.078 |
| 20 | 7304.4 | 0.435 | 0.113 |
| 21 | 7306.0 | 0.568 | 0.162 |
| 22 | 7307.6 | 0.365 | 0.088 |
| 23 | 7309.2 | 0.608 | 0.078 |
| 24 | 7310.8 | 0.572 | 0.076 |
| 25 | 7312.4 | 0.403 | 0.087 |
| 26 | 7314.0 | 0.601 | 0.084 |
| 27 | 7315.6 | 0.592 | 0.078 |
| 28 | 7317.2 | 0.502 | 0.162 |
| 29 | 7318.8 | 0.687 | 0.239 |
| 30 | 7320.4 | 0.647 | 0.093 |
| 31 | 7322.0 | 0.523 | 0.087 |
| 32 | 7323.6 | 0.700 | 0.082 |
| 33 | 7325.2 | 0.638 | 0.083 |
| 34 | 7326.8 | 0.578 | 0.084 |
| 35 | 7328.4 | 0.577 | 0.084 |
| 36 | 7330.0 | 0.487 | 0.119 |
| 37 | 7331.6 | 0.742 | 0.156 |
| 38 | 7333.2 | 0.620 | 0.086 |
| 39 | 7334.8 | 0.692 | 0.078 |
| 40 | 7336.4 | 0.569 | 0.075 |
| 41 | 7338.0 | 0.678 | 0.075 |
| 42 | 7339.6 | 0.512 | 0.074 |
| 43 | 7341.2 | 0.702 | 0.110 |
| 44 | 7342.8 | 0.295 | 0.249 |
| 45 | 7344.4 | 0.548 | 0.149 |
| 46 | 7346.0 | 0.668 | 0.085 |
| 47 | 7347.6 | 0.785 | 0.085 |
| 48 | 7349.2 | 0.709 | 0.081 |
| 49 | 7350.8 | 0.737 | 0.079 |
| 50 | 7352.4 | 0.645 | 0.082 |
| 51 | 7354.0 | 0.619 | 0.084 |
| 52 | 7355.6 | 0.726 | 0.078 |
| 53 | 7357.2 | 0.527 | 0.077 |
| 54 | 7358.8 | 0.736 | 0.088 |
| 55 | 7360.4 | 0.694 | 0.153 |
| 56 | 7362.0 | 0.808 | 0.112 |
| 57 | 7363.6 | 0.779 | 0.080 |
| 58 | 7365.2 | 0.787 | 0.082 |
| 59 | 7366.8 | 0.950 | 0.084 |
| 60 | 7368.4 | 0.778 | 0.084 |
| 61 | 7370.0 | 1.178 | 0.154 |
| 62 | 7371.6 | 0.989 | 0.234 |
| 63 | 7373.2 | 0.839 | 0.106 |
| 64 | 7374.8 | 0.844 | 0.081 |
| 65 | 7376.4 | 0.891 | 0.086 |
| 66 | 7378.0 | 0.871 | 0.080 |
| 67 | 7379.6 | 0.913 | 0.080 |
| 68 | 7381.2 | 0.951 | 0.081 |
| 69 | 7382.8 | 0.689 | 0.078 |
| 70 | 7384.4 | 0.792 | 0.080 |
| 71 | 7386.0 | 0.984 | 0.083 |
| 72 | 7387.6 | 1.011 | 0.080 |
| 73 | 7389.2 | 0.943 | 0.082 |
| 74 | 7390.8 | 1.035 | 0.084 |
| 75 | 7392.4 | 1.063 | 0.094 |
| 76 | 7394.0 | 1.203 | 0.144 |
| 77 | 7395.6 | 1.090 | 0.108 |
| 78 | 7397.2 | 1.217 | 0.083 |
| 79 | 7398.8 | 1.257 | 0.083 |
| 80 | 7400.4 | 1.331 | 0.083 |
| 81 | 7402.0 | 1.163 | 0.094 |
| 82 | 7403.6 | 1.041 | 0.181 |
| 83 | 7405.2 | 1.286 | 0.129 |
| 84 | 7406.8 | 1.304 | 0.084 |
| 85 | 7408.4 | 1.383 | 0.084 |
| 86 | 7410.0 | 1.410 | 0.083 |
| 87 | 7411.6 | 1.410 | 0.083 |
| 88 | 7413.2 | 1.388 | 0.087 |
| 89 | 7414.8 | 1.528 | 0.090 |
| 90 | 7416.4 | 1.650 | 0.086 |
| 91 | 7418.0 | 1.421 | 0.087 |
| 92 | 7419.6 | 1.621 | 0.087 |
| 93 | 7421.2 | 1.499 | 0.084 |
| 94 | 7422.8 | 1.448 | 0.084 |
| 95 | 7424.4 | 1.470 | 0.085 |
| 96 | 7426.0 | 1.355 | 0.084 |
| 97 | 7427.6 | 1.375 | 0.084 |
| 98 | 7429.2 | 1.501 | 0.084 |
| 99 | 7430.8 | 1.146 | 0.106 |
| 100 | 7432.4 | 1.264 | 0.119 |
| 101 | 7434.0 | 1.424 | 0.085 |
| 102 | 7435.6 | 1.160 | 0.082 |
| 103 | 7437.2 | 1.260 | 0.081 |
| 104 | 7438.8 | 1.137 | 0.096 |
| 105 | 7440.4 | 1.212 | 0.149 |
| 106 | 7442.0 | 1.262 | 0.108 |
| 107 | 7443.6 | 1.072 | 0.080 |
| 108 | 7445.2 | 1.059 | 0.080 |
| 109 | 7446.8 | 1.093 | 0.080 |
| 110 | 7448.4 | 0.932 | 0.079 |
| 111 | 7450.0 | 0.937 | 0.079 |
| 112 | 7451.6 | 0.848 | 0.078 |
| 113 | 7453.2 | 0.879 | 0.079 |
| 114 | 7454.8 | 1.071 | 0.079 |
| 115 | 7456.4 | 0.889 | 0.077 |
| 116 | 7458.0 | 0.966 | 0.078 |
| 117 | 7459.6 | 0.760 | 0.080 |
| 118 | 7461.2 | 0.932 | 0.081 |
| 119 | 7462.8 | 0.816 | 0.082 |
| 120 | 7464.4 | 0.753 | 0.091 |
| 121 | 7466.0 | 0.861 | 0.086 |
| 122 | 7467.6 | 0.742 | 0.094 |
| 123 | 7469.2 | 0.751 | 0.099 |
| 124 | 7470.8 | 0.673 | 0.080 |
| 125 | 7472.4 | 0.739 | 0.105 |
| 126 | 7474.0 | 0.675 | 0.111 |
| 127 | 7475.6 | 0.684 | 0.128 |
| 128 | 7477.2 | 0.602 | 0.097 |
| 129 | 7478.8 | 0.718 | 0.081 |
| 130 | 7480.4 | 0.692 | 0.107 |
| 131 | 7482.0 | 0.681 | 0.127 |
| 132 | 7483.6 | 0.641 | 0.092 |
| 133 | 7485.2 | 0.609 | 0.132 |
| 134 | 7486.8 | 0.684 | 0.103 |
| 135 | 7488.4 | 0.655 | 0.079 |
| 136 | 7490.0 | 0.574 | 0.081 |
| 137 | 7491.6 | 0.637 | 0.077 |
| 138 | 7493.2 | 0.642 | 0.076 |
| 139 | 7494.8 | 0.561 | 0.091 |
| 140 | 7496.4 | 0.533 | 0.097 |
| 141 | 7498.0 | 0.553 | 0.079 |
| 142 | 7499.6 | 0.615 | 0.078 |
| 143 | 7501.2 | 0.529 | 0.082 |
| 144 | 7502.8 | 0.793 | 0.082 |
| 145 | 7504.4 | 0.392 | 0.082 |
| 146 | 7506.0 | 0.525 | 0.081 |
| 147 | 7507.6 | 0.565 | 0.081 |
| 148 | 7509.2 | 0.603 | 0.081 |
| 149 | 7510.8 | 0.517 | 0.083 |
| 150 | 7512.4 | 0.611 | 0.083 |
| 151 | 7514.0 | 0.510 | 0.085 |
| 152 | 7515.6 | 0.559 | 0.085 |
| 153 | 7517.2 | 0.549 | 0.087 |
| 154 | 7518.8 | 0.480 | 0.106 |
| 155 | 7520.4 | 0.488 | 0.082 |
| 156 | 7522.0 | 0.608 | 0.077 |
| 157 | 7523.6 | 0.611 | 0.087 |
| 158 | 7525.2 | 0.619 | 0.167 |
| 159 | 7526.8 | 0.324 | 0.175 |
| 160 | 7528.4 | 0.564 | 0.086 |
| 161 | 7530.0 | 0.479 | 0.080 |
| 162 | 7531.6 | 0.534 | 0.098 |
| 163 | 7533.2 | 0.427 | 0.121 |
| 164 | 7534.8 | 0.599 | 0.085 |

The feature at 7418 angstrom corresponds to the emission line C IV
